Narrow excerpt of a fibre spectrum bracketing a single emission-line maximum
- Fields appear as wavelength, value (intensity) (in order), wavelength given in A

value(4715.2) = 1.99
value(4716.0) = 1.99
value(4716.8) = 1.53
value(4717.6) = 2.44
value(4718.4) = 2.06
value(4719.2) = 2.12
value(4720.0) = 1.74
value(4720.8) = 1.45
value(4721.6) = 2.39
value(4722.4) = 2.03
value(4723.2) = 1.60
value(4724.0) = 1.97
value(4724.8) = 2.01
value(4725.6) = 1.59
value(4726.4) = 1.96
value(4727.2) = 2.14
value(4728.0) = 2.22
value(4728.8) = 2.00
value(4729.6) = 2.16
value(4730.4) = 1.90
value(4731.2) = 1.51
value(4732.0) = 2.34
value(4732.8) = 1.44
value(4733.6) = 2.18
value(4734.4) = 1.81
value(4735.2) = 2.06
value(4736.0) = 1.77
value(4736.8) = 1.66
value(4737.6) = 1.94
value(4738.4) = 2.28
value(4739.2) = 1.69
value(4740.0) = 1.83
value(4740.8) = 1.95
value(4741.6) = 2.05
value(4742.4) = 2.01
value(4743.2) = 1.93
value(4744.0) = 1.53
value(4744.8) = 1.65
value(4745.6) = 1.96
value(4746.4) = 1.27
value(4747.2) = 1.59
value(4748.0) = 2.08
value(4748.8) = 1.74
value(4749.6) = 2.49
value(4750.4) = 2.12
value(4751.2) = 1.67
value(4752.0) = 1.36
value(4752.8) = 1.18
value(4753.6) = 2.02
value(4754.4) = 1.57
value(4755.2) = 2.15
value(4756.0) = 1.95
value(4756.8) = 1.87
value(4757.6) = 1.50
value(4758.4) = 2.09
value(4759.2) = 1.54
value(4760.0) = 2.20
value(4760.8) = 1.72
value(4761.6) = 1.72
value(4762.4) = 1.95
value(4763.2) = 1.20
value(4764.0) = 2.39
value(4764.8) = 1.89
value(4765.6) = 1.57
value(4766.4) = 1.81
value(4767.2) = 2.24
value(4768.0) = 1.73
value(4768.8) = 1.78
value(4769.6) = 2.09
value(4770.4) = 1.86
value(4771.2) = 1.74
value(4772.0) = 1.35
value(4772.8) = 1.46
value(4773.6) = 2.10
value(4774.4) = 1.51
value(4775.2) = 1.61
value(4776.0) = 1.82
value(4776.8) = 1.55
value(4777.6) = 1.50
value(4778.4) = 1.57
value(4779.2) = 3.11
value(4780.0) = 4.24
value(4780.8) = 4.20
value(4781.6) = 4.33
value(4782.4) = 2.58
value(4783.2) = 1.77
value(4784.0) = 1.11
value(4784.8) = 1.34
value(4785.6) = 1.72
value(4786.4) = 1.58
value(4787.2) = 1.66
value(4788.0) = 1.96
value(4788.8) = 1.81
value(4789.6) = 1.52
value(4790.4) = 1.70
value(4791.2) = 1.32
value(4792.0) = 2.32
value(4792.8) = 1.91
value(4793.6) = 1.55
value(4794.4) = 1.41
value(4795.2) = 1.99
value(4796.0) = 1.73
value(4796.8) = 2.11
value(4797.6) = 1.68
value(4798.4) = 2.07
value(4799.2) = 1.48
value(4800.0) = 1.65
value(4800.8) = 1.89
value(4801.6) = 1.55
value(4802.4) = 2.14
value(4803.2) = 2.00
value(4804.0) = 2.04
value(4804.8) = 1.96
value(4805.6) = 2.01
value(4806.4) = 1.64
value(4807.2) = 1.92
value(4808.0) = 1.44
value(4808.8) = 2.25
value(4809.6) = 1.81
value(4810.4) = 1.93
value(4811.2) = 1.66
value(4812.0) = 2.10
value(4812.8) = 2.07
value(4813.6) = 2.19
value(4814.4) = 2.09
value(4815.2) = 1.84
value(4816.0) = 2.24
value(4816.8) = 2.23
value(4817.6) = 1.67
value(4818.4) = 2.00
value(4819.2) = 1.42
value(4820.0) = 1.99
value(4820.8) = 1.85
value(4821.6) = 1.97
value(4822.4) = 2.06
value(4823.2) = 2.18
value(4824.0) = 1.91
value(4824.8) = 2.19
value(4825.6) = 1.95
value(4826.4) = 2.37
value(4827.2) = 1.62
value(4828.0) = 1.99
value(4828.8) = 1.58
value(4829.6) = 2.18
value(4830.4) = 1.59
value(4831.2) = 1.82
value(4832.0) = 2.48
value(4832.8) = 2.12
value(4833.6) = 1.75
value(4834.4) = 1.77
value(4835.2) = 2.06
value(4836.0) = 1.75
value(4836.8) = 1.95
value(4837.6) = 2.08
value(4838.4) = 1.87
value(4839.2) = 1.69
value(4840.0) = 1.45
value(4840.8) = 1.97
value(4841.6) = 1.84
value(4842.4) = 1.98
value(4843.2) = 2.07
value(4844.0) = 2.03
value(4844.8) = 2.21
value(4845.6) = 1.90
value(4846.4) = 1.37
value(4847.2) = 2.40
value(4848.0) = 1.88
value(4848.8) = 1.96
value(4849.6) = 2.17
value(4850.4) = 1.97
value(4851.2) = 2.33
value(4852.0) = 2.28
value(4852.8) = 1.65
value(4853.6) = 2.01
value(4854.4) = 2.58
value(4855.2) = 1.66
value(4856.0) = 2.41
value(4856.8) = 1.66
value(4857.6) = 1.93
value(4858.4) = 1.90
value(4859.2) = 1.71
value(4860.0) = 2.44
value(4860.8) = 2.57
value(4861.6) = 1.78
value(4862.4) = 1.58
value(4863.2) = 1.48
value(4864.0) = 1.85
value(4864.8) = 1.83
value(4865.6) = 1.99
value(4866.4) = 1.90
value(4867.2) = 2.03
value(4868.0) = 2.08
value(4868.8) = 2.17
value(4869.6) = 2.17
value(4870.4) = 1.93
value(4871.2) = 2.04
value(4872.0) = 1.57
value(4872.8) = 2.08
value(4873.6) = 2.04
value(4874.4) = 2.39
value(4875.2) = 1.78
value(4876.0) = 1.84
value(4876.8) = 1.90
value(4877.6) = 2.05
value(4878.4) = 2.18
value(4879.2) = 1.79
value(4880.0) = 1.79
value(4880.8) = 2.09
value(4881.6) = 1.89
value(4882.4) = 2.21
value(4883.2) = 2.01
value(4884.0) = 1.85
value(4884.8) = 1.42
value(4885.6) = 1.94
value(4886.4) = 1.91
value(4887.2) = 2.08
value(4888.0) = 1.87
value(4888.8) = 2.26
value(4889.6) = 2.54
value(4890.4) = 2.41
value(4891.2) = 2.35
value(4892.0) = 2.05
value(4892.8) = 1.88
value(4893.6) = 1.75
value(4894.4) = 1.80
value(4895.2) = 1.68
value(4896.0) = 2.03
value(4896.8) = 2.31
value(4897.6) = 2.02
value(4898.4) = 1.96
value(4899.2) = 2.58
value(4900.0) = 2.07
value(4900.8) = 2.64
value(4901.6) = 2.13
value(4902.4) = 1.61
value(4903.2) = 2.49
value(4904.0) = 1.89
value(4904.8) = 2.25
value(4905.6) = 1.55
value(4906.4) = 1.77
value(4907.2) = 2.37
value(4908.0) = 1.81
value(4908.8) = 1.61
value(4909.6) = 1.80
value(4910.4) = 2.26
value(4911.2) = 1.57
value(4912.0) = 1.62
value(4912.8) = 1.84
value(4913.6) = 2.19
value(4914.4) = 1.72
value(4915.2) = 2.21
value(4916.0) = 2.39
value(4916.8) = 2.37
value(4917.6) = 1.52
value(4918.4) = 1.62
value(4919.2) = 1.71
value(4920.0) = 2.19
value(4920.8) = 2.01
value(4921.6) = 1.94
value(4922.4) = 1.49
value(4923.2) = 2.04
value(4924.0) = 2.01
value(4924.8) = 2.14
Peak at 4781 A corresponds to Hgamma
